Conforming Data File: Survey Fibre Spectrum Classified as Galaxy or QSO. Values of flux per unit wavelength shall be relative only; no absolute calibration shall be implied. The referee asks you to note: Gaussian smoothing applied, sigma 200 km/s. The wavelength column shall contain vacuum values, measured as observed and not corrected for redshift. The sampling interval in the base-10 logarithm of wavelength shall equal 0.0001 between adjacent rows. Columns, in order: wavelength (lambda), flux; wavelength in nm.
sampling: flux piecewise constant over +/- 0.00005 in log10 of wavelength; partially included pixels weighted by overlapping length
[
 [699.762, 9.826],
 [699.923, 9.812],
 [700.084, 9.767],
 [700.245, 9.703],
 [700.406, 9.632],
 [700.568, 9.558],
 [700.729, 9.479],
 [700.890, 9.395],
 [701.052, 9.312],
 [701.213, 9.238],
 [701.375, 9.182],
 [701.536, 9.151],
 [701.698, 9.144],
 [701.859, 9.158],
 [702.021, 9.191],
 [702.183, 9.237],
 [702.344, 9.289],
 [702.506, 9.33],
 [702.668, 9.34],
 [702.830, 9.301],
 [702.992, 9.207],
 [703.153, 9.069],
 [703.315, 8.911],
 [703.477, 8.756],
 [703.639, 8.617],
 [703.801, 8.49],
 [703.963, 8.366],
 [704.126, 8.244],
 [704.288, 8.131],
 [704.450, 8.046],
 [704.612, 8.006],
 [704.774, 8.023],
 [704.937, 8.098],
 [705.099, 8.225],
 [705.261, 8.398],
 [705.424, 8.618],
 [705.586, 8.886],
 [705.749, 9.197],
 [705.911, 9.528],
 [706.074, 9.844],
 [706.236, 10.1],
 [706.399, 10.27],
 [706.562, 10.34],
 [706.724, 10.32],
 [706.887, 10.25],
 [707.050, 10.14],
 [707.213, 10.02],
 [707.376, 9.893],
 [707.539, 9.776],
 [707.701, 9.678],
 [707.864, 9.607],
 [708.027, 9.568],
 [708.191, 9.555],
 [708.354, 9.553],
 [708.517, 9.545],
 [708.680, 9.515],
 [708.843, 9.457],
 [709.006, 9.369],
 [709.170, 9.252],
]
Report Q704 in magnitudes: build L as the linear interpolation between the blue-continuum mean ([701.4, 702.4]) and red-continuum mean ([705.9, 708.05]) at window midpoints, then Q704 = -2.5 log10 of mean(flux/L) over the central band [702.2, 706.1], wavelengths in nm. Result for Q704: 0.09 mag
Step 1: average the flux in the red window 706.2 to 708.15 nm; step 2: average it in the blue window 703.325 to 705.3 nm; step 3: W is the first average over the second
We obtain 1.20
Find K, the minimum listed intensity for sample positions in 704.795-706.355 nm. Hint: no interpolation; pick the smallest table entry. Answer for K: 8.098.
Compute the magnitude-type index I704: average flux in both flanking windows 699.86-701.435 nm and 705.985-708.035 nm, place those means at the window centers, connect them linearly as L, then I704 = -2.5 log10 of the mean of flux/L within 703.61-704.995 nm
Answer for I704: 0.19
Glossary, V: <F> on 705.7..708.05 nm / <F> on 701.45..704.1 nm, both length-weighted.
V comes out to 1.1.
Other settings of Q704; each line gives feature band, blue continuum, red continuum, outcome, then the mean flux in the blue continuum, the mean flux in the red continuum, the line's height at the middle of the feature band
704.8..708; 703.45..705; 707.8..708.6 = -0.06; 8.26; 9.56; 8.97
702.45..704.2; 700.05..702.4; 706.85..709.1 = 0.07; 9.36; 9.69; 9.46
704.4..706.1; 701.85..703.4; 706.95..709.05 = 0.10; 9.2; 9.68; 9.44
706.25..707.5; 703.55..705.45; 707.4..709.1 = -0.12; 8.26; 9.57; 9.09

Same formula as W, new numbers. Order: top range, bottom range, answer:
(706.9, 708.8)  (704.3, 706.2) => 1.13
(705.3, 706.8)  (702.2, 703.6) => 1.05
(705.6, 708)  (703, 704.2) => 1.14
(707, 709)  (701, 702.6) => 1.05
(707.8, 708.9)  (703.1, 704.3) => 1.11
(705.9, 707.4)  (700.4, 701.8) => 1.08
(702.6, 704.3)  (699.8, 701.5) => 0.92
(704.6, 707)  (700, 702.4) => 0.99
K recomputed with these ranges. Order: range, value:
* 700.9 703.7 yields 8.617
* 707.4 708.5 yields 9.553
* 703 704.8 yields 8.006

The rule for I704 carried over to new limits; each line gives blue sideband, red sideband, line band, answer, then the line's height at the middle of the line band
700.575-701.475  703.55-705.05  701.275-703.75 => -0.035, 8.84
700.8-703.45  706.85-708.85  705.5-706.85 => -0.027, 9.58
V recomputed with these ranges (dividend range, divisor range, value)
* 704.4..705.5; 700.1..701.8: 0.87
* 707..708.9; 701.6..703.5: 1.06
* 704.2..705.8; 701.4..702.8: 0.90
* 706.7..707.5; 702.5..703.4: 1.10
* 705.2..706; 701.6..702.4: 0.97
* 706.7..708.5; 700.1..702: 1.05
